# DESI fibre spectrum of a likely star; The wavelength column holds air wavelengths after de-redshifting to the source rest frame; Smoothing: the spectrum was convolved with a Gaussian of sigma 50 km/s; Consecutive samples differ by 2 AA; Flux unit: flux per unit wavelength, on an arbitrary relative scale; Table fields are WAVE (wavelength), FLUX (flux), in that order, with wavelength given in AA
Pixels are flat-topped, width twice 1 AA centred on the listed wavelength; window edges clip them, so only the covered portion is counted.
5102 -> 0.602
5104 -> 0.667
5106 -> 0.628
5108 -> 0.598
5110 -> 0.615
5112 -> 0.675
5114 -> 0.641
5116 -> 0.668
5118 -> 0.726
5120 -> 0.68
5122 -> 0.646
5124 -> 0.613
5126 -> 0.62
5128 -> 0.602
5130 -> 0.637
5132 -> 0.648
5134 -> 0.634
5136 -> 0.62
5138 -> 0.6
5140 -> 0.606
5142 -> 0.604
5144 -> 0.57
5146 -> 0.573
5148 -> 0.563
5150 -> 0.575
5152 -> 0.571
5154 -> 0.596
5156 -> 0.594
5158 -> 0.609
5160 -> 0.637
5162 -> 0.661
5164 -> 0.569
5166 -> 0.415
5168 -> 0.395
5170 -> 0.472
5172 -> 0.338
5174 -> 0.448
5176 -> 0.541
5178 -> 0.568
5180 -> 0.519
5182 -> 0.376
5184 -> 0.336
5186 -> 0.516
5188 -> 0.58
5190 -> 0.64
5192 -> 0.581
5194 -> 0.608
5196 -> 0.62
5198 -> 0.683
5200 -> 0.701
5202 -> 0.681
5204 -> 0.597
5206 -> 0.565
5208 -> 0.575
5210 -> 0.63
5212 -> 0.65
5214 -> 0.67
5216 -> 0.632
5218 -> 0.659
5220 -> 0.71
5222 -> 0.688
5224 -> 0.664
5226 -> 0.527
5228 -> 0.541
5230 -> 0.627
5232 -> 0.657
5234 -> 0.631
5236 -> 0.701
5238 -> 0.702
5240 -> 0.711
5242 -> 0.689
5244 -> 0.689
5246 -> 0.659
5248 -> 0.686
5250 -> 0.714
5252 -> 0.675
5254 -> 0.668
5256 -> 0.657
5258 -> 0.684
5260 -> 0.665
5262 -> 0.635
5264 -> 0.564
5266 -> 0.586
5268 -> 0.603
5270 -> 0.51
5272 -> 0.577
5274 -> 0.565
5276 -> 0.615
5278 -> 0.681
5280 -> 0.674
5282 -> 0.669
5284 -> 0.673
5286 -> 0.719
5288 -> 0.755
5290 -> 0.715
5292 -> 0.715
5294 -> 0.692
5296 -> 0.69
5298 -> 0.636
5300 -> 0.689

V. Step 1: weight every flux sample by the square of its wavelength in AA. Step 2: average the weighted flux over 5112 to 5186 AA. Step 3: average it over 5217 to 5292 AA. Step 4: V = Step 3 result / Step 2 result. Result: 1.20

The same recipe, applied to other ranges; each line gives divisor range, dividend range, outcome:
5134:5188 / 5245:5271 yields 1.24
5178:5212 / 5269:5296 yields 1.18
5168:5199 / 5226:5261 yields 1.31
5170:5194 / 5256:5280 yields 1.27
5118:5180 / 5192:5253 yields 1.16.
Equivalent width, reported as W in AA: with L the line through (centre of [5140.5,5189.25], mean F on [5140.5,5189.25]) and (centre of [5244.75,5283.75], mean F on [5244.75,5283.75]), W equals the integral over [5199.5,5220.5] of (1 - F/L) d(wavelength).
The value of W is -2.27 AA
